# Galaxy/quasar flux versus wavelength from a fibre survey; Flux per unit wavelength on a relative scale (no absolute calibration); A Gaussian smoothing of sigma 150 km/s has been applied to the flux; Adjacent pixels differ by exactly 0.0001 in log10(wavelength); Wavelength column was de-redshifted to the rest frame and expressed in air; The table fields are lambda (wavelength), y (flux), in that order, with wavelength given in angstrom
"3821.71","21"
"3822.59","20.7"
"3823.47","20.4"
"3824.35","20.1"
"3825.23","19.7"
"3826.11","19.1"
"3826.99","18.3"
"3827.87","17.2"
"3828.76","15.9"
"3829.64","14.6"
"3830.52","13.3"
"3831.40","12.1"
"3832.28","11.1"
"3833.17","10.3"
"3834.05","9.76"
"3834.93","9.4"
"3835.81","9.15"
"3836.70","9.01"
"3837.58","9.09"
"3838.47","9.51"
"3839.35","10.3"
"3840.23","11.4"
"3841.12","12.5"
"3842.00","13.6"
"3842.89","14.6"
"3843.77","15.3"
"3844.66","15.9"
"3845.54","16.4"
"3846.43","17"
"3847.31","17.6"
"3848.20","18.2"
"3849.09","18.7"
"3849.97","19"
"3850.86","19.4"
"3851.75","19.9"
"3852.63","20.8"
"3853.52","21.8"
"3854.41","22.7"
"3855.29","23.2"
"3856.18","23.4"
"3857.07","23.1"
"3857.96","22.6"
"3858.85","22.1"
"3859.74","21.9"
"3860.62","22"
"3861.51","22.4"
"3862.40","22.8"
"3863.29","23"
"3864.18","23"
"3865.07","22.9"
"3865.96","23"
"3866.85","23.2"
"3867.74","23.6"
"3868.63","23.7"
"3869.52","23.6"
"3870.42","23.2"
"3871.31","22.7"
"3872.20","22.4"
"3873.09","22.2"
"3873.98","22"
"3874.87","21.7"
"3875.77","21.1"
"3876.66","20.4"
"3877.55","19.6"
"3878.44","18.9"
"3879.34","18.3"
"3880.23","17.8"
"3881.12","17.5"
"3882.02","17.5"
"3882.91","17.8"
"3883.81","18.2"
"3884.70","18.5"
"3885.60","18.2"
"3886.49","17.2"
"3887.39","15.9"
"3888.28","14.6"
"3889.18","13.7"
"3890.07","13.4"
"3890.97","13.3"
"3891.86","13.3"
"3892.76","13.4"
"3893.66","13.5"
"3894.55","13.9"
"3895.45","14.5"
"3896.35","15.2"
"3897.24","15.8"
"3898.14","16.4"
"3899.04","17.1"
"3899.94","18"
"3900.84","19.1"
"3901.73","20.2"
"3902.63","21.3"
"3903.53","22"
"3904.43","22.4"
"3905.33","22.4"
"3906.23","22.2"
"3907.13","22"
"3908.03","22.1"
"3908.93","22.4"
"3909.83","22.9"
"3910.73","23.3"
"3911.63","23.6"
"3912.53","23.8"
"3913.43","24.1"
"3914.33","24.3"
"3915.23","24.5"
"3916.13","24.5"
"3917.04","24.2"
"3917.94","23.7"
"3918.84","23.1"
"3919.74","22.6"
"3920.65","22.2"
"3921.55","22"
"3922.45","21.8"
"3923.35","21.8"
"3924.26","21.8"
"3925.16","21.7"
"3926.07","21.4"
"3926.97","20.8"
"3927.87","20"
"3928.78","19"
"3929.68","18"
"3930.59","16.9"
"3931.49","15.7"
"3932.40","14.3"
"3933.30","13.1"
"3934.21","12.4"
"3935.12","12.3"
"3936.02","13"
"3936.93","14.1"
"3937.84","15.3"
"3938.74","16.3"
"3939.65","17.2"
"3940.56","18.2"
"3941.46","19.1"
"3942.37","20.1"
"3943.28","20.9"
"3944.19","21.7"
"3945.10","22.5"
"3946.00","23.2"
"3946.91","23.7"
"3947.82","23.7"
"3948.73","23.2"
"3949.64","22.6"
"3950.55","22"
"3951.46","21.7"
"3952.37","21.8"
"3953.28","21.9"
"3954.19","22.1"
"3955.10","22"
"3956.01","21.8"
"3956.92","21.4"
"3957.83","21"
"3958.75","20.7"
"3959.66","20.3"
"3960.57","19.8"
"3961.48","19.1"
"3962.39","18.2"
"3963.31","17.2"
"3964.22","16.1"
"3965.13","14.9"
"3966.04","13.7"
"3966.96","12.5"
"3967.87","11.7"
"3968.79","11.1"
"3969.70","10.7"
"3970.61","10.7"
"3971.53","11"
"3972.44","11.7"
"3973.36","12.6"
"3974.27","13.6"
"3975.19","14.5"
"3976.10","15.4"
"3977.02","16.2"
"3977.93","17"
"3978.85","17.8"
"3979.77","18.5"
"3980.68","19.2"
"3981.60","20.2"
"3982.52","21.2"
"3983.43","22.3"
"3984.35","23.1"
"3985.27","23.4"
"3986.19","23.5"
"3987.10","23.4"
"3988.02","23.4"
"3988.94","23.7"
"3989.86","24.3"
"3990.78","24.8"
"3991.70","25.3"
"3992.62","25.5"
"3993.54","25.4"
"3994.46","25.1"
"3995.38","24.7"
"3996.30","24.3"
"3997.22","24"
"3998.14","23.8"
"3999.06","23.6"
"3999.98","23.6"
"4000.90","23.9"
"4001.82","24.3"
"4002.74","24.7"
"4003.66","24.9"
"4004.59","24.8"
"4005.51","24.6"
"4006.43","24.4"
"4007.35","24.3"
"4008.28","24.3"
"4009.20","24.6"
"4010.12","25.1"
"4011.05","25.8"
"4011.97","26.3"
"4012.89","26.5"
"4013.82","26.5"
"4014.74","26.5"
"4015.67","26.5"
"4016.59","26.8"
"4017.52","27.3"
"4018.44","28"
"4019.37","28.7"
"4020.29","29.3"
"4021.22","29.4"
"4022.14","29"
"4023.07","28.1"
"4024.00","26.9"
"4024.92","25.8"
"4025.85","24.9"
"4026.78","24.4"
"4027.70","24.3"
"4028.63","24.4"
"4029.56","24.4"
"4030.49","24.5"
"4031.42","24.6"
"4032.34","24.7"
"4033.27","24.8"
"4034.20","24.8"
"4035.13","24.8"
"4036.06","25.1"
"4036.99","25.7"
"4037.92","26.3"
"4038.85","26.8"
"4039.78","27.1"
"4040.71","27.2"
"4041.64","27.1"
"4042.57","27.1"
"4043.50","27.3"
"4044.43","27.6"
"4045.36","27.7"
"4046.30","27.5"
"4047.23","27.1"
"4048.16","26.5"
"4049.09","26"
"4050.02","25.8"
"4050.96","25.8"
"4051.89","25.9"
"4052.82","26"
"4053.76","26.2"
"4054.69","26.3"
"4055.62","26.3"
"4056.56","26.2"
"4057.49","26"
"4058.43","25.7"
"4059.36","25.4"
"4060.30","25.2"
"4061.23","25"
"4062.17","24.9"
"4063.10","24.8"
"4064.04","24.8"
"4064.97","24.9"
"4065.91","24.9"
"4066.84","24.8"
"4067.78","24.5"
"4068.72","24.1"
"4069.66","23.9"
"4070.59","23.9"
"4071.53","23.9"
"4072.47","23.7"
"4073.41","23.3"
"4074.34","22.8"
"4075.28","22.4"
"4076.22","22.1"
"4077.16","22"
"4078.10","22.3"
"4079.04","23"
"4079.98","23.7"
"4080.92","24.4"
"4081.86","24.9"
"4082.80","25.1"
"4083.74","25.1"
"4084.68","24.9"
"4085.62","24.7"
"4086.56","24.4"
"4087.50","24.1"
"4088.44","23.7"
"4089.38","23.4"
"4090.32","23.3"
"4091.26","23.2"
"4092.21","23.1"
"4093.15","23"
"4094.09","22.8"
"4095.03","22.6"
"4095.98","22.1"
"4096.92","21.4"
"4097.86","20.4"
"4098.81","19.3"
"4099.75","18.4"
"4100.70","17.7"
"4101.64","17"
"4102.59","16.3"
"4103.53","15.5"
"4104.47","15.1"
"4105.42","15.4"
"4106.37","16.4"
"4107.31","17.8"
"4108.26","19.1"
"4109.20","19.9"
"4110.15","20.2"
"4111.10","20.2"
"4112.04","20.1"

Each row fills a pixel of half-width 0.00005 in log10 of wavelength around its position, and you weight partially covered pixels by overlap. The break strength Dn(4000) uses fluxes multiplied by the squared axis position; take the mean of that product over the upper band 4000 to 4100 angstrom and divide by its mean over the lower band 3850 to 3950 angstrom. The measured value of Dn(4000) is 1.3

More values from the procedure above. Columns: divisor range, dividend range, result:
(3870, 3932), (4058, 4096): 1.33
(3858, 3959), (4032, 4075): 1.37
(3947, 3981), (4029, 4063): 1.54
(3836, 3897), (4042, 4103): 1.45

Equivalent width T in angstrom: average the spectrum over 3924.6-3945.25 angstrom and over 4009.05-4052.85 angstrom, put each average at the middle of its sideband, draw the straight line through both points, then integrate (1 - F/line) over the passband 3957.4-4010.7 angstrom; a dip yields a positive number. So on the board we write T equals 4.63 angstrom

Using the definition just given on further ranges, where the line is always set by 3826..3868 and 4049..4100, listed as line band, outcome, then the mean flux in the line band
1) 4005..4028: -4.1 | 26.4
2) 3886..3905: 2.4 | 16.4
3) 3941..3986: 4.6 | 18.6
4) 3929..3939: 2.6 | 14.7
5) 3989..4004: -1.9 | 24.5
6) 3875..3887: -0.2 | 18.6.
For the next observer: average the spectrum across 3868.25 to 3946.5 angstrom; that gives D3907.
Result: 19.3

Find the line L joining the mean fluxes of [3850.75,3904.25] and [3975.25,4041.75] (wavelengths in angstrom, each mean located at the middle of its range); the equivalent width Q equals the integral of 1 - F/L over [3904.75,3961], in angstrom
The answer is 2.4 angstrom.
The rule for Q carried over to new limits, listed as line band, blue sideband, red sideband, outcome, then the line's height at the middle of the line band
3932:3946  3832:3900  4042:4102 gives 2.2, 20.1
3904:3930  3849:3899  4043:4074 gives -1.9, 20.9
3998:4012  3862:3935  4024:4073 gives -0.4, 23.9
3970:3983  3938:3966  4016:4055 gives 3.8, 22.1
